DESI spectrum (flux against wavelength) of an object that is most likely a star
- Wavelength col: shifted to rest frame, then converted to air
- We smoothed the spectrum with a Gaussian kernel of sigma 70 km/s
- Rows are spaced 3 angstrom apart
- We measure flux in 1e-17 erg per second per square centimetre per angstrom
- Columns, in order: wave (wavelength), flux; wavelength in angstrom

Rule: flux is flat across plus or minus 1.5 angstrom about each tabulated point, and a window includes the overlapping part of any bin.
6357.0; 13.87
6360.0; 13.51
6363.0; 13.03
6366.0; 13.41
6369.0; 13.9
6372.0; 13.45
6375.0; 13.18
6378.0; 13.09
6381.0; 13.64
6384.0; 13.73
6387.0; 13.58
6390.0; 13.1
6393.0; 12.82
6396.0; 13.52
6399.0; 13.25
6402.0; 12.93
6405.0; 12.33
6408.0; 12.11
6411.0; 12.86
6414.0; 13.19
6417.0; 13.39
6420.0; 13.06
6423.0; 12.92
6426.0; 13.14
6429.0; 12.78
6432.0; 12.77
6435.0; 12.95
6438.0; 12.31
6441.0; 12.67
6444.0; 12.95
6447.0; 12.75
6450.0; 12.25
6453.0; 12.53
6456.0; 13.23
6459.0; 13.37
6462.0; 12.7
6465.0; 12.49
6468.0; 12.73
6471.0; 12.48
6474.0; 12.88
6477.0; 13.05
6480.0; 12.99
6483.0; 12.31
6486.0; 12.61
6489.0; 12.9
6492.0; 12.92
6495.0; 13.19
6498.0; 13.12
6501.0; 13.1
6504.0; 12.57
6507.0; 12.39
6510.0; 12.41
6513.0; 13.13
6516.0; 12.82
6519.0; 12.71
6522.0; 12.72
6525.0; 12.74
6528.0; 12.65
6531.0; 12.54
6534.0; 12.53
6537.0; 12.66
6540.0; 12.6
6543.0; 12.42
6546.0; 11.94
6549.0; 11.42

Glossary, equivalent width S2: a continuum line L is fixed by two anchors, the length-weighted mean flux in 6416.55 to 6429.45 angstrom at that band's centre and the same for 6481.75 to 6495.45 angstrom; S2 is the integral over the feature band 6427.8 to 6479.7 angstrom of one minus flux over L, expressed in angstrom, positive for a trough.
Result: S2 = 0.6 angstrom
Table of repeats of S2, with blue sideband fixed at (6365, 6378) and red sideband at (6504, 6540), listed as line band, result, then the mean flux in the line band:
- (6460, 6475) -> 0.3 angstrom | 12.7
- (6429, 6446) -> 0.5 angstrom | 12.7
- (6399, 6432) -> 0.8 angstrom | 12.9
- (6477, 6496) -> 0.0 angstrom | 12.8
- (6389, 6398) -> 0.1 angstrom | 13.2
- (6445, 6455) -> 0.4 angstrom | 12.6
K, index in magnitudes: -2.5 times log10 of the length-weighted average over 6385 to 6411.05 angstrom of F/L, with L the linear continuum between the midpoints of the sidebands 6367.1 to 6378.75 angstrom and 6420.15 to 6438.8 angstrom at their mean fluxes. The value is 0.02 mag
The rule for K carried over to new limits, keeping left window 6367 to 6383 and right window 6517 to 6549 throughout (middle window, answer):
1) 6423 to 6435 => 0.02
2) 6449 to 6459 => 0.02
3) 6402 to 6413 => 0.06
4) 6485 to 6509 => -0.01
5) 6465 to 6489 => 0.01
